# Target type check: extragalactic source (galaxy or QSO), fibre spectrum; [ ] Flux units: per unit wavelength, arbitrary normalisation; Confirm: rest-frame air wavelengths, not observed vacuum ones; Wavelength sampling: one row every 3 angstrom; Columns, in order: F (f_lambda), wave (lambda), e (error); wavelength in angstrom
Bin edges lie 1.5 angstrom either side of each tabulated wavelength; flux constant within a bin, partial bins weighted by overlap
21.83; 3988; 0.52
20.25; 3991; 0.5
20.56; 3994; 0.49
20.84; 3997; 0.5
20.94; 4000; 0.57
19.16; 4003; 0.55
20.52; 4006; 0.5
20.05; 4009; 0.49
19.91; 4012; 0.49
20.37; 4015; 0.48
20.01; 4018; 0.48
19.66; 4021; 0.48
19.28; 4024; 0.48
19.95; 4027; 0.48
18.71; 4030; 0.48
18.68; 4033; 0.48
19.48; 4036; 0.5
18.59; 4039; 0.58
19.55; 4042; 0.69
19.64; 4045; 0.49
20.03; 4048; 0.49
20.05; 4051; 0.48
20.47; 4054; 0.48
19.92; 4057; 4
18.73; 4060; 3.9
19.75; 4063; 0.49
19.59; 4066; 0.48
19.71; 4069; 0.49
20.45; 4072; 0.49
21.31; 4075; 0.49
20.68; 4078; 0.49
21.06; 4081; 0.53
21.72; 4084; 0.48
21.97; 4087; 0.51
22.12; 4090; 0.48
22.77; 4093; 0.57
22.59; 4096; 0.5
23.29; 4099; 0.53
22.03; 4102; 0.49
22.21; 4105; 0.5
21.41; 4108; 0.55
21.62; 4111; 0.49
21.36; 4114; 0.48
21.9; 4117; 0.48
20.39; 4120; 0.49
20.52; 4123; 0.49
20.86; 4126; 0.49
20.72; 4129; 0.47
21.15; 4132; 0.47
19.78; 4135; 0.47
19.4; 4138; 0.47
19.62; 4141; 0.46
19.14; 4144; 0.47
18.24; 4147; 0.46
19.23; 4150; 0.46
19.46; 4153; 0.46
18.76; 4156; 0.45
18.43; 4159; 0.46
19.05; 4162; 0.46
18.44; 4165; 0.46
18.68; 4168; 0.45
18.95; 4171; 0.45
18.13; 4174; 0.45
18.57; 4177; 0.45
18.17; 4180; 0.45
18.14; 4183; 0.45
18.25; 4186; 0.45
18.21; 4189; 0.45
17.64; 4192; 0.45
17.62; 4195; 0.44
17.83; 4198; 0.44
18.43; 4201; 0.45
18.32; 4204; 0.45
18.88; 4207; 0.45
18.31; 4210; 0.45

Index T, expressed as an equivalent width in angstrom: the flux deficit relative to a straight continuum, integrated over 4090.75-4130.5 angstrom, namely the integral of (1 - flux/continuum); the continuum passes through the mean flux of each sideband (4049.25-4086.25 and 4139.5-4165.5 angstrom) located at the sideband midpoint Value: -4.1 angstrom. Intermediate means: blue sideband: 20.3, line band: 21.7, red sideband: 18.9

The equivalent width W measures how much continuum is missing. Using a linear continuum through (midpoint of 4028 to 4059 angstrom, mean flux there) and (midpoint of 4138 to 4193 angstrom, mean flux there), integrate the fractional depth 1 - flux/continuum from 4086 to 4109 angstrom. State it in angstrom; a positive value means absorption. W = -3.8 angstrom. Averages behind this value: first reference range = 19.5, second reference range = 18.6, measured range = 22.3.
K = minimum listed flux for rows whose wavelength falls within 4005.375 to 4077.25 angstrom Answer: 18.59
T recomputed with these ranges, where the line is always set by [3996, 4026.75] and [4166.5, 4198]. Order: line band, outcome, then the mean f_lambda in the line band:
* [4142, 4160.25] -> -0.3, 18.9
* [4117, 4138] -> -2.0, 20.6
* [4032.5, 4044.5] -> 0.4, 19.2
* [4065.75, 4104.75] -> -4.7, 21.6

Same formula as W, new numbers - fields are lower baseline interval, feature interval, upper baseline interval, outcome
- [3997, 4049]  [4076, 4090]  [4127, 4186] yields -1.46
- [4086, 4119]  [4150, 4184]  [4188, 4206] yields 1.17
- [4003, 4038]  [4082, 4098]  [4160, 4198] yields -2.66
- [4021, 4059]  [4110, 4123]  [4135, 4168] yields -1.39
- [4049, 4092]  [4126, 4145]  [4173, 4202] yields -0.86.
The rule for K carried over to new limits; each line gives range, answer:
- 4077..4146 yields 19.14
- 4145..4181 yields 18.13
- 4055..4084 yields 18.73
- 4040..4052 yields 19.55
